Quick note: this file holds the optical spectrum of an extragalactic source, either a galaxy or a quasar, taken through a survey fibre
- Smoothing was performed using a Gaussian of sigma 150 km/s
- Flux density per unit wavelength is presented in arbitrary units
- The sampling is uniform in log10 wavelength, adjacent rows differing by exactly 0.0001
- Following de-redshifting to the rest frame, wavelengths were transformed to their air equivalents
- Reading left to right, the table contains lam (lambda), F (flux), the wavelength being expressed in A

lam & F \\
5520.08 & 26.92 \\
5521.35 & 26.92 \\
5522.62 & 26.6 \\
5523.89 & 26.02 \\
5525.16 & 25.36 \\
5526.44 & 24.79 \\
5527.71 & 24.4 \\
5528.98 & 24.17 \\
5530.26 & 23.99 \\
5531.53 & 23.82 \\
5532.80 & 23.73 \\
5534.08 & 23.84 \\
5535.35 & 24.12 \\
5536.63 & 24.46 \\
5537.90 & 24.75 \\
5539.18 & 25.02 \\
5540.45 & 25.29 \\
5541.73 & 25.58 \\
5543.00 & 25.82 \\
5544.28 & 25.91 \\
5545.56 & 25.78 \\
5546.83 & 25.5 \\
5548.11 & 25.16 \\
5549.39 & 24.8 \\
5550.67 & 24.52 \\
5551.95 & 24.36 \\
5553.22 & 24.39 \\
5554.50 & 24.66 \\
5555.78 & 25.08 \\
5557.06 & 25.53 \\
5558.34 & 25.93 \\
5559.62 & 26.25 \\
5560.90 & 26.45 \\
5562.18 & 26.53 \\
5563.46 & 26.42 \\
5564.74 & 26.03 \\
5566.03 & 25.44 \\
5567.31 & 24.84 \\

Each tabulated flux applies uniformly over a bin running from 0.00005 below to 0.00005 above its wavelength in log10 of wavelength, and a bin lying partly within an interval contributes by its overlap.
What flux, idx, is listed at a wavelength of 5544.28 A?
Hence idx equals 25.91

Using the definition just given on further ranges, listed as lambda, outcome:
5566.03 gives 25.44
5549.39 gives 24.8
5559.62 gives 26.25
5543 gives 25.82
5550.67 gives 24.52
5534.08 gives 23.84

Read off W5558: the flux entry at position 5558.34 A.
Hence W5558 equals 25.93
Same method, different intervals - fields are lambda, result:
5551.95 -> 24.36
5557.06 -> 25.53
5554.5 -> 24.66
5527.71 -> 24.4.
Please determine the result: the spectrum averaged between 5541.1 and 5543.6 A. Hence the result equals 25.8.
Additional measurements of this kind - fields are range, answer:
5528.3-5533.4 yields 23.9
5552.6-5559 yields 25.1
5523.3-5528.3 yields 25.1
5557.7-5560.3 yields 26.1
